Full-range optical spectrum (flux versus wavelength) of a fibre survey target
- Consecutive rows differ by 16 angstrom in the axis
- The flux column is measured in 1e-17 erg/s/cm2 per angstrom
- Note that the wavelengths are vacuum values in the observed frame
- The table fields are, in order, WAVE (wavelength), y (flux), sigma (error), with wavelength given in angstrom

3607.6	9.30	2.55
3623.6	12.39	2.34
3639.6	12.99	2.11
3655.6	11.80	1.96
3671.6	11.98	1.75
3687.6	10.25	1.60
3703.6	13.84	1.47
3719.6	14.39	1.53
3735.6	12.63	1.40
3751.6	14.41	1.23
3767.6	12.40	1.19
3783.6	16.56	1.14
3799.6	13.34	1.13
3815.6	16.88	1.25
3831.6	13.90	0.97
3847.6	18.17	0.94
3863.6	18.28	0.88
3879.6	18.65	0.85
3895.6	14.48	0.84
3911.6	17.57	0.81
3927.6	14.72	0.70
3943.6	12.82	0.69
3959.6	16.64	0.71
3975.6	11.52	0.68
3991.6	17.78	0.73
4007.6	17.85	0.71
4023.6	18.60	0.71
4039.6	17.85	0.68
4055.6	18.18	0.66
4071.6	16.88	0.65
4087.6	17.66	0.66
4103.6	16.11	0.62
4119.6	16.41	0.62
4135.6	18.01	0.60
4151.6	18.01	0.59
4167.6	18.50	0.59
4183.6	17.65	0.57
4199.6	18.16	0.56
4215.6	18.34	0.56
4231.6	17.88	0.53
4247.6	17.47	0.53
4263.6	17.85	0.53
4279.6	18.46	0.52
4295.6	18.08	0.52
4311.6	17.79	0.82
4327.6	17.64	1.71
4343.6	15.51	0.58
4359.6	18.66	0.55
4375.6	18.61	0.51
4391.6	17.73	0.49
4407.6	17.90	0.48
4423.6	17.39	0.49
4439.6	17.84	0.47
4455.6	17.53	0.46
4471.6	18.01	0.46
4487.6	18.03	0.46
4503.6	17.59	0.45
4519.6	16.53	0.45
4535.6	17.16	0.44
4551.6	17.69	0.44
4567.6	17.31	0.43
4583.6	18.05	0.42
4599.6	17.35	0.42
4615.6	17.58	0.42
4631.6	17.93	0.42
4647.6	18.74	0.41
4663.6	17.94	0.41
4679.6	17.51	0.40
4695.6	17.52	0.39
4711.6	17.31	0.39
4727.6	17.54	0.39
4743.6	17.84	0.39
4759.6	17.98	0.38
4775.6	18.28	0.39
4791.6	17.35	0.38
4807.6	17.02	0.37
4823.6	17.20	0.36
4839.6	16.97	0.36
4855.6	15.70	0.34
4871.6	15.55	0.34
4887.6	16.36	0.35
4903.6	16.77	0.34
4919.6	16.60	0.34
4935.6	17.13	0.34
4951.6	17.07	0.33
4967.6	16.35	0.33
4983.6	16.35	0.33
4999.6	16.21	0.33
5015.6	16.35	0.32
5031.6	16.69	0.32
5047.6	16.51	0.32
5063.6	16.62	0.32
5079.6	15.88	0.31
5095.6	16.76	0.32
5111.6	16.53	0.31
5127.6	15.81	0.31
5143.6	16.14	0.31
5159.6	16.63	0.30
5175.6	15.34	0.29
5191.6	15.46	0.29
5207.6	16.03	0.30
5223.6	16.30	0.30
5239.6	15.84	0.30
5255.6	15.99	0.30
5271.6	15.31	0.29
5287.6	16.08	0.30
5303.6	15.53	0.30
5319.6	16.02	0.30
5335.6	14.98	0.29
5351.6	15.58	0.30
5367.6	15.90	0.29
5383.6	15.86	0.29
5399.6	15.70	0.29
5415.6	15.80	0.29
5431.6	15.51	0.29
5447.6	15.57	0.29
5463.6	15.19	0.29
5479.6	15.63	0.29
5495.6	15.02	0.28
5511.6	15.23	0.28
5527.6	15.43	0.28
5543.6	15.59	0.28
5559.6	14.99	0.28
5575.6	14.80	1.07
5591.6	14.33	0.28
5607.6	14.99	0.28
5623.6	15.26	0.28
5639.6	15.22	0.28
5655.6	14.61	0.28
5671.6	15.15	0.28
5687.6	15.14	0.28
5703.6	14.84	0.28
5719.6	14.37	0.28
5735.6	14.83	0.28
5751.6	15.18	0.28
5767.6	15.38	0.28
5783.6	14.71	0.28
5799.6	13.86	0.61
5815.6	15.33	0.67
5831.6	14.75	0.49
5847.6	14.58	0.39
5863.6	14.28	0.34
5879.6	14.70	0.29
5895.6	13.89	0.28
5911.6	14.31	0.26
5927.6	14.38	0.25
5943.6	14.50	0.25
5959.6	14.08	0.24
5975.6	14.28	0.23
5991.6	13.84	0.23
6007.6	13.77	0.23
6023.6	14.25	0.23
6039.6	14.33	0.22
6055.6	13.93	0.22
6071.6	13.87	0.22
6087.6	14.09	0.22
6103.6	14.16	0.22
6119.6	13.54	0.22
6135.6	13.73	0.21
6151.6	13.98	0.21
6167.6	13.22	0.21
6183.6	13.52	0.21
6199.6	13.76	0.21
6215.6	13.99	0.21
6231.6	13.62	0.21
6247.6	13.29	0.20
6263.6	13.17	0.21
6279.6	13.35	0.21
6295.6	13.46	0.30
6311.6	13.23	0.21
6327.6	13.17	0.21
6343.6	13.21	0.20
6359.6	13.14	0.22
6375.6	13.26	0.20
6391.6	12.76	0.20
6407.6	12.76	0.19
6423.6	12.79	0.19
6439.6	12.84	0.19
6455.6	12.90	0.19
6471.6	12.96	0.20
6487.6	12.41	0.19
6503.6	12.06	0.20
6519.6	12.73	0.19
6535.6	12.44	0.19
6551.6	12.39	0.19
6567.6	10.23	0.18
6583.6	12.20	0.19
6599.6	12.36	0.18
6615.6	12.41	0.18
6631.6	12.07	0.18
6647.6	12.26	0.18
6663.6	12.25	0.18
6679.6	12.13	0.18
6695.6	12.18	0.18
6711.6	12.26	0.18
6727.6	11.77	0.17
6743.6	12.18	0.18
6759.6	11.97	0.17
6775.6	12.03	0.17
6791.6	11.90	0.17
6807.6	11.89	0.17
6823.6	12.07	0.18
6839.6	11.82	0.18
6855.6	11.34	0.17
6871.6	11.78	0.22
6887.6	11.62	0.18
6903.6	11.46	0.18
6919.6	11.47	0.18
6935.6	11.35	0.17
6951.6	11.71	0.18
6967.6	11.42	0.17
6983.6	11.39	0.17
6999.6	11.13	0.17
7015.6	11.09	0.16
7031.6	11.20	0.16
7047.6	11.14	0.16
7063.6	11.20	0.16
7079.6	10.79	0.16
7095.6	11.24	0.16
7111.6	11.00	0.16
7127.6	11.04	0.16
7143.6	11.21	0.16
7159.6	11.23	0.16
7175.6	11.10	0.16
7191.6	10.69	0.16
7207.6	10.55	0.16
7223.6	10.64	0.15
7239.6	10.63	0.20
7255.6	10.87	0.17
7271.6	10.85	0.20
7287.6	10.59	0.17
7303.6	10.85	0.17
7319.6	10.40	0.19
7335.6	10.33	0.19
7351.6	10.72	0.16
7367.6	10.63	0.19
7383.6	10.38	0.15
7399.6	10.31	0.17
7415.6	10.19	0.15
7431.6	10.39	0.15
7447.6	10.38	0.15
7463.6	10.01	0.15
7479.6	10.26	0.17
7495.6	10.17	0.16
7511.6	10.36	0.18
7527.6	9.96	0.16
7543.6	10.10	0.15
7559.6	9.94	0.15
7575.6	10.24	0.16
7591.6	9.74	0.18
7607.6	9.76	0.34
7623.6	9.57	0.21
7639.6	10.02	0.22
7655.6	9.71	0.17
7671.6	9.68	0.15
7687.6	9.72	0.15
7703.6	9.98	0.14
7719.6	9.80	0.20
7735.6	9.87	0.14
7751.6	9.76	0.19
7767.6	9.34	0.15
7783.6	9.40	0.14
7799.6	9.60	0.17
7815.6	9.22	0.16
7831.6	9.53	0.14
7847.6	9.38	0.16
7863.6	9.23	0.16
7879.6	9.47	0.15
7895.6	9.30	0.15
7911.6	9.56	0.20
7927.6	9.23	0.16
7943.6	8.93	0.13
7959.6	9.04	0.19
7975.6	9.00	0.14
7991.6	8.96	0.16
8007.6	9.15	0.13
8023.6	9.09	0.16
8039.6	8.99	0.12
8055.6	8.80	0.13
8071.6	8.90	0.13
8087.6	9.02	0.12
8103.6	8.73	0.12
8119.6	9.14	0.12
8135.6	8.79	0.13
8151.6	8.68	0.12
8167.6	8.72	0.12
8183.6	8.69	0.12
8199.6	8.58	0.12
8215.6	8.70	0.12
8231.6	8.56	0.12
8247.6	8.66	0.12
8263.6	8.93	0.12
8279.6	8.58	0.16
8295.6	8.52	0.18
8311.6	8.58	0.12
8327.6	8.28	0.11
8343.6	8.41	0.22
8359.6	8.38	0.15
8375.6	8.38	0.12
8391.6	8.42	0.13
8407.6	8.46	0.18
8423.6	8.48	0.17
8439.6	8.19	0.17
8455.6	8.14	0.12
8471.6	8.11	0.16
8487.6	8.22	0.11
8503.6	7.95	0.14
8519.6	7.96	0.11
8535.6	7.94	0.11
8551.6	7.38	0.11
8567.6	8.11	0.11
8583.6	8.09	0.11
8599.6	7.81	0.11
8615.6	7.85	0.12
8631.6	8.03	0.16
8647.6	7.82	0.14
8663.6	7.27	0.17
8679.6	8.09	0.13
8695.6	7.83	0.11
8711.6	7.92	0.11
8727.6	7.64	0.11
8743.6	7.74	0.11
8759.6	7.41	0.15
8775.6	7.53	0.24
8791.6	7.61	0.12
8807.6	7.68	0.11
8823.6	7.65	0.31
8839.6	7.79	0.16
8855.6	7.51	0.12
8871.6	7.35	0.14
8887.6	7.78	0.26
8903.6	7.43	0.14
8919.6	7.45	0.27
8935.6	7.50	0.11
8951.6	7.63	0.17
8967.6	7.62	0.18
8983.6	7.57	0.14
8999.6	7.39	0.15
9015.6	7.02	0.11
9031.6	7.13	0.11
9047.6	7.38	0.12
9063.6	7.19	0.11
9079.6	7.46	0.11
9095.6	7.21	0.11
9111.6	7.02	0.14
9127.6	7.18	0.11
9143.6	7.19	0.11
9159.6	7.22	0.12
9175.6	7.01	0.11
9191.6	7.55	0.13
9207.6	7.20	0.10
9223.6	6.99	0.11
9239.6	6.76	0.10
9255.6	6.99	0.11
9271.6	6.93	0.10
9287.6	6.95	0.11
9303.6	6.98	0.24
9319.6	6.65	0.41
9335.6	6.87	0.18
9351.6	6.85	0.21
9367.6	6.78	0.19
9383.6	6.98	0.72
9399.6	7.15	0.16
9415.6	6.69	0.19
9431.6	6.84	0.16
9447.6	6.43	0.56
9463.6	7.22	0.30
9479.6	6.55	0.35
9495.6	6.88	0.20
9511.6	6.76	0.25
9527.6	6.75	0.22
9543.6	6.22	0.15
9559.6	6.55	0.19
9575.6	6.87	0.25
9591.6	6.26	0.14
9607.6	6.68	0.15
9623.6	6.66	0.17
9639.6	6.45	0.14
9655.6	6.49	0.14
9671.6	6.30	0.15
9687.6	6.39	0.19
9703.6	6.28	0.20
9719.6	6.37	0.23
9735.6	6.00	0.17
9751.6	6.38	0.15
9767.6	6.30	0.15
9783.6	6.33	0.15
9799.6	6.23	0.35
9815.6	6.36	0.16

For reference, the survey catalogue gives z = 0.000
